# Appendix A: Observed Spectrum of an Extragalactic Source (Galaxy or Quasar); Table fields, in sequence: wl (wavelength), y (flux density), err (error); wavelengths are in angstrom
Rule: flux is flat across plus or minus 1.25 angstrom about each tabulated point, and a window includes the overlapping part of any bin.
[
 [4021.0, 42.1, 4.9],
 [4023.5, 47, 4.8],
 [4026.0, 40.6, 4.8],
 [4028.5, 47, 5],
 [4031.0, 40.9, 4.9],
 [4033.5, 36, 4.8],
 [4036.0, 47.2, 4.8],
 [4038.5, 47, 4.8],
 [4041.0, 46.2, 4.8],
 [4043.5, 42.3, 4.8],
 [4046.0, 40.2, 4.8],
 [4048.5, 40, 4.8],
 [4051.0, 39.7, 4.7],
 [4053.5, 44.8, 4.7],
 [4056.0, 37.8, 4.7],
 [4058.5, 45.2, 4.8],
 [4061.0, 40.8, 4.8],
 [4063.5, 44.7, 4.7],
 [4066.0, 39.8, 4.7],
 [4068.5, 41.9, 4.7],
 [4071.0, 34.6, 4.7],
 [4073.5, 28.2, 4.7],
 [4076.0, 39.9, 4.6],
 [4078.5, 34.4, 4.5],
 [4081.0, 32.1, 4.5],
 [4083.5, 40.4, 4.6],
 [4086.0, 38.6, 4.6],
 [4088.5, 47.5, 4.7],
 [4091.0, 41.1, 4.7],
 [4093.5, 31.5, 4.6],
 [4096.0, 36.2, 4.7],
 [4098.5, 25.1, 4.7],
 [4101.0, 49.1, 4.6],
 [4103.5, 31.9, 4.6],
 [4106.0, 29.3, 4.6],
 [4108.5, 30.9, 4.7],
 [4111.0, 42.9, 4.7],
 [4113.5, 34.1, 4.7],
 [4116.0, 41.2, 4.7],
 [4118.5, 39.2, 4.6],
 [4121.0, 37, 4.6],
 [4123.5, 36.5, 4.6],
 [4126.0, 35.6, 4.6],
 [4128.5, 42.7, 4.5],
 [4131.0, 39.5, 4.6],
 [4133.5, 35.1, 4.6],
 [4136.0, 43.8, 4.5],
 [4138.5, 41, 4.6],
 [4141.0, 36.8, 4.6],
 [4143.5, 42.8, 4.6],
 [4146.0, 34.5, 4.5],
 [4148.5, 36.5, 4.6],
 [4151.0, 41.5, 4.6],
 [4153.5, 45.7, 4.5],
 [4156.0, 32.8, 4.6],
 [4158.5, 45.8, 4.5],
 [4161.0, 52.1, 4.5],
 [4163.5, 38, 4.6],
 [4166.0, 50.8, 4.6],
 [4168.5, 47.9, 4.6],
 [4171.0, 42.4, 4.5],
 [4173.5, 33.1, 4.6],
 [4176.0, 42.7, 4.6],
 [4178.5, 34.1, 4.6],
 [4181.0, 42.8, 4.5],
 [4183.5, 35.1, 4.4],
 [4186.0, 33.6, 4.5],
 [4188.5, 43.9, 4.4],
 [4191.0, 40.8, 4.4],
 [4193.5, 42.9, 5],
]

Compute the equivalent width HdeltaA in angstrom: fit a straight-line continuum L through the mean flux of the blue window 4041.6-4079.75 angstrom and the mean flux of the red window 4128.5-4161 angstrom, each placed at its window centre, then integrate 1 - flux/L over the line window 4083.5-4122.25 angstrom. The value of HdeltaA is 2.75 angstrom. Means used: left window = 39.7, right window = 40.2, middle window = 37.1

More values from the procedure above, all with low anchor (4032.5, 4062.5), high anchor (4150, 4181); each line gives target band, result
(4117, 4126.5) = 1.12 angstrom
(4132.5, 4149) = 1.36 angstrom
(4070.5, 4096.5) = 3.36 angstrom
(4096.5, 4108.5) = 2.44 angstrom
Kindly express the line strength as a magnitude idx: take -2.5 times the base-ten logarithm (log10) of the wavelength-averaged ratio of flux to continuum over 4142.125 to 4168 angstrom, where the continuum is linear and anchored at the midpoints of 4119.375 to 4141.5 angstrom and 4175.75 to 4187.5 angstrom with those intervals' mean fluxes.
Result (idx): -0.11 mag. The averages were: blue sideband 38.7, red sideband 37.4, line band 42.2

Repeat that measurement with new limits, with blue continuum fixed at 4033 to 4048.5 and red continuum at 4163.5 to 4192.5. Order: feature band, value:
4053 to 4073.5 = 0.07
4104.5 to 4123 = 0.15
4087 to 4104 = 0.12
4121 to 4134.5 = 0.10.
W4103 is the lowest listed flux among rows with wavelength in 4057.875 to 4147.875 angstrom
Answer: 25.1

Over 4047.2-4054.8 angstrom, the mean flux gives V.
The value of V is 41.5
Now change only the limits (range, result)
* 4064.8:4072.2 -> 38.8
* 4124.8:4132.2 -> 39.3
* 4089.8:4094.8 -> 36.3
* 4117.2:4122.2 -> 38.1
